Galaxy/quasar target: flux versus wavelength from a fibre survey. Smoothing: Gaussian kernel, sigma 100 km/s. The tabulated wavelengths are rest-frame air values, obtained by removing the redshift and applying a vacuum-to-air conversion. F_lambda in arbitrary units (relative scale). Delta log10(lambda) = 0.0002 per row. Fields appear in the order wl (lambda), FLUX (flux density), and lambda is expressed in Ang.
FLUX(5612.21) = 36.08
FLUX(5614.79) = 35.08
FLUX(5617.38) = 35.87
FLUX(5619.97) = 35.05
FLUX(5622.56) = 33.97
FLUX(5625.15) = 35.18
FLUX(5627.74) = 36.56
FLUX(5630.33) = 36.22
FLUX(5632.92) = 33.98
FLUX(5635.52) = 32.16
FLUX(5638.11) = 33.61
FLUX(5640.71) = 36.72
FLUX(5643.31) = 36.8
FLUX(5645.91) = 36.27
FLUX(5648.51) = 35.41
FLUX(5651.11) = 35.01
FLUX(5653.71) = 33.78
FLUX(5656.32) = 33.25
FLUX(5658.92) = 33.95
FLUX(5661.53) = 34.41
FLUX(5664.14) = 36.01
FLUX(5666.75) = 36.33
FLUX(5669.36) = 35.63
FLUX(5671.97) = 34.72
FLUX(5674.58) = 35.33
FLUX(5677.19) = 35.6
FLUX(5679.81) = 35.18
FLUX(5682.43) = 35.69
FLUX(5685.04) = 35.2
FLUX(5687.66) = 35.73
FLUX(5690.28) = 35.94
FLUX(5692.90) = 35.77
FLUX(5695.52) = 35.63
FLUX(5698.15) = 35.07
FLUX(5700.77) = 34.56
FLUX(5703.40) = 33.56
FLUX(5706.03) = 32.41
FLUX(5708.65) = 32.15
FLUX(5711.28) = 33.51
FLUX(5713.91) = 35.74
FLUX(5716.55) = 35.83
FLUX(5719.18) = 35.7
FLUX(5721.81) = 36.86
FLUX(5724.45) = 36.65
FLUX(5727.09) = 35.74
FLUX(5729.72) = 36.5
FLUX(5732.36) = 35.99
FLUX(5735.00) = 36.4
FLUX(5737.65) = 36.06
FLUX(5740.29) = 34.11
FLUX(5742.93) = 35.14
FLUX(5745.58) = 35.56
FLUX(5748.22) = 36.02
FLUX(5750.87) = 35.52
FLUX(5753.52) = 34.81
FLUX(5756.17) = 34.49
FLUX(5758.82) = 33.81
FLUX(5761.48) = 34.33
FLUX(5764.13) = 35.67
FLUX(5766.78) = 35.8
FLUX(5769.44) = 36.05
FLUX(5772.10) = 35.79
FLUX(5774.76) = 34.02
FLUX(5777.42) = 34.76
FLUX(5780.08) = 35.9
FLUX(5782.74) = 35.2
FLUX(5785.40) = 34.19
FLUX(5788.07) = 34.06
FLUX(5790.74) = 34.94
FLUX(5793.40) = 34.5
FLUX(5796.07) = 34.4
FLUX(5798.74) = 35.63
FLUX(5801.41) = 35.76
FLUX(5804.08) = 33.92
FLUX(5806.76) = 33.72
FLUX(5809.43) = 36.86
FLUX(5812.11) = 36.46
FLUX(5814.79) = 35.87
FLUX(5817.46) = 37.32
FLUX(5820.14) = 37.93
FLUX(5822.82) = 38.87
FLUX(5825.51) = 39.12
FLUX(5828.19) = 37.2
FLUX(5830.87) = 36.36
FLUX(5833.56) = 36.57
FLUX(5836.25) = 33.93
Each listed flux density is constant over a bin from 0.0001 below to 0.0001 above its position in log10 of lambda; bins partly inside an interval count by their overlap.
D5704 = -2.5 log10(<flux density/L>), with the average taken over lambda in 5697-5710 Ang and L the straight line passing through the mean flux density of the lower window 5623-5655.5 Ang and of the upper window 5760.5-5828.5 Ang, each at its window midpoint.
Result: 0.06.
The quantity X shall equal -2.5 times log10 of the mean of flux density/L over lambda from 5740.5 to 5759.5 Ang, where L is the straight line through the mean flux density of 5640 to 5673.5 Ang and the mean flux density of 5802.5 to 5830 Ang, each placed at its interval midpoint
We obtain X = 0.03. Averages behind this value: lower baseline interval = 35.2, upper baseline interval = 36.7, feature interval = 35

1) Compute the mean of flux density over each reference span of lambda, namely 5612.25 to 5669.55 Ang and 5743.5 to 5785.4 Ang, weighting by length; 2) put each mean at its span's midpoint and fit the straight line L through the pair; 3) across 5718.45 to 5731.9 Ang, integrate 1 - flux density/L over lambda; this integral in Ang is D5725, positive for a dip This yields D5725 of -0.4 Ang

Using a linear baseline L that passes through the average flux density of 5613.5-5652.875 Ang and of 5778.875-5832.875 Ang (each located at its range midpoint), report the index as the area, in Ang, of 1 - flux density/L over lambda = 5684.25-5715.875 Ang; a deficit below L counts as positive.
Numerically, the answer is 0.8 Ang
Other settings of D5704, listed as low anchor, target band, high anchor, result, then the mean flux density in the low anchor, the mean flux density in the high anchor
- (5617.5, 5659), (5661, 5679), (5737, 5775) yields -0.01 mag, 34.9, 35.2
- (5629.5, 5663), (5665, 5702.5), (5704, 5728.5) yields -0.02 mag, 34.7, 34.9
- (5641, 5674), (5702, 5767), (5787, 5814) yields 0.00 mag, 35.2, 35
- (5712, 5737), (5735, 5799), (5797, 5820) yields 0.03 mag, 36.1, 35.8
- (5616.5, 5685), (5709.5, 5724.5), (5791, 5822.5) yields 0.00 mag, 35.1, 35.8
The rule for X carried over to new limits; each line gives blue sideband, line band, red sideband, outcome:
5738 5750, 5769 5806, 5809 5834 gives 0.05 mag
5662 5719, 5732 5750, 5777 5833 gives -0.01 mag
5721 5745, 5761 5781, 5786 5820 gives 0.01 mag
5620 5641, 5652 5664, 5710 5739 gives 0.03 mag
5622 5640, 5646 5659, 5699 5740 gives 0.01 mag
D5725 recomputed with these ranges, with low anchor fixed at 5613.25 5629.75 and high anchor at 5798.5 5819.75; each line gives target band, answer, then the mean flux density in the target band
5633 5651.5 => 0.2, 35.1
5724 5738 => -0.2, 36.2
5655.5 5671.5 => 0.2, 35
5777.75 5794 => 0.4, 34.8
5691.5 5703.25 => 0.1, 35.1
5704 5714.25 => 0.7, 33.3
